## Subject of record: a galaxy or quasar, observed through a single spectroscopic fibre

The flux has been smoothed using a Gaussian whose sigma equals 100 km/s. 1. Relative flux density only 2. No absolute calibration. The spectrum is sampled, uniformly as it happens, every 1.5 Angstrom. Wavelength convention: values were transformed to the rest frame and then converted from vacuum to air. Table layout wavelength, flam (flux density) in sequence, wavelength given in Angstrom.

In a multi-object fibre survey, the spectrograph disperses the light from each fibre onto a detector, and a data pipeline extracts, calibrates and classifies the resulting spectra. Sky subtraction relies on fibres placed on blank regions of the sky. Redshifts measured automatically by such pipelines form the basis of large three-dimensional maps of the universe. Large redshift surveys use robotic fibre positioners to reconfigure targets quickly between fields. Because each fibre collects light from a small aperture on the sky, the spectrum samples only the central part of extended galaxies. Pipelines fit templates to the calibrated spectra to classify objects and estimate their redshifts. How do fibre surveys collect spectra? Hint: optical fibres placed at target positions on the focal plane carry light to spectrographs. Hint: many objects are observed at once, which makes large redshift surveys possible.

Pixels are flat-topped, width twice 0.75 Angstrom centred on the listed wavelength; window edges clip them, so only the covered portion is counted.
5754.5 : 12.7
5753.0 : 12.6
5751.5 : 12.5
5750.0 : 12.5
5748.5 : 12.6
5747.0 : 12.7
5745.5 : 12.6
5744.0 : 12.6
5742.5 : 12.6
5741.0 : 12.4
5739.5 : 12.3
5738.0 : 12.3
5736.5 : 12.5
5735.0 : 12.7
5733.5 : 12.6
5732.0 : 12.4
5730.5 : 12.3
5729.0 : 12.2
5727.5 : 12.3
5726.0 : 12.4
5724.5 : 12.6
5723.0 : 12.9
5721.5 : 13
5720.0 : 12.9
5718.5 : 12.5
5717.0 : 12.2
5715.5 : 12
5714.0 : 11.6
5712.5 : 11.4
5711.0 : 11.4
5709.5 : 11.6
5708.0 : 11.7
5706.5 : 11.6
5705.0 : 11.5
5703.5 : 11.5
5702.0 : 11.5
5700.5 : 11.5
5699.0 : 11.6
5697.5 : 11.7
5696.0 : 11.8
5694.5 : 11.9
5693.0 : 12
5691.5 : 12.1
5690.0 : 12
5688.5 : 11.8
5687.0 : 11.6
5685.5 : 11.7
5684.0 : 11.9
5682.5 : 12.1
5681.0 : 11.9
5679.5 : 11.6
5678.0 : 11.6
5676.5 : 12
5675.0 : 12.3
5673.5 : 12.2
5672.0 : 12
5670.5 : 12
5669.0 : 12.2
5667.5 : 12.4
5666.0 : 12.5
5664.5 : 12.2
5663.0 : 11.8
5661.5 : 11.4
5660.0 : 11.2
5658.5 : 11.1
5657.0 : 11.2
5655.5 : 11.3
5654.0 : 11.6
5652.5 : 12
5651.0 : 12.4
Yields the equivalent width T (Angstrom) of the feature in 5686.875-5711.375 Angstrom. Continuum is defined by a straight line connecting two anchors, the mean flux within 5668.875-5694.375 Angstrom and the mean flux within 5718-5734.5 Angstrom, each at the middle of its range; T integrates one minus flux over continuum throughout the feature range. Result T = 0.96 Angstrom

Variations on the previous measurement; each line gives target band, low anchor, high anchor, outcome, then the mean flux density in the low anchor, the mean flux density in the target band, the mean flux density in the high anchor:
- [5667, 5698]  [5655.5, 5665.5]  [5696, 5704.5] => -1.1 Angstrom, 11.5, 11.9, 11.6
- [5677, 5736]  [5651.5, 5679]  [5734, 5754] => 1.0 Angstrom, 11.8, 12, 12.5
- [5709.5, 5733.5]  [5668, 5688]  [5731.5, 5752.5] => 0.1 Angstrom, 11.9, 12.3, 12.5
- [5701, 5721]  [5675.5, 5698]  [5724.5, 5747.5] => 0.6 Angstrom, 11.9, 11.8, 12.5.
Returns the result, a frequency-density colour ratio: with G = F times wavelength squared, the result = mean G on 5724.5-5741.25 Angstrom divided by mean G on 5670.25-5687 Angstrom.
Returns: 1.1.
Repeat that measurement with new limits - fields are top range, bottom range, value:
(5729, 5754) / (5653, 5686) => 1.08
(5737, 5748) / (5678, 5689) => 1.08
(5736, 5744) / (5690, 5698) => 1.06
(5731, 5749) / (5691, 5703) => 1.08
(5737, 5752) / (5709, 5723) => 1.04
